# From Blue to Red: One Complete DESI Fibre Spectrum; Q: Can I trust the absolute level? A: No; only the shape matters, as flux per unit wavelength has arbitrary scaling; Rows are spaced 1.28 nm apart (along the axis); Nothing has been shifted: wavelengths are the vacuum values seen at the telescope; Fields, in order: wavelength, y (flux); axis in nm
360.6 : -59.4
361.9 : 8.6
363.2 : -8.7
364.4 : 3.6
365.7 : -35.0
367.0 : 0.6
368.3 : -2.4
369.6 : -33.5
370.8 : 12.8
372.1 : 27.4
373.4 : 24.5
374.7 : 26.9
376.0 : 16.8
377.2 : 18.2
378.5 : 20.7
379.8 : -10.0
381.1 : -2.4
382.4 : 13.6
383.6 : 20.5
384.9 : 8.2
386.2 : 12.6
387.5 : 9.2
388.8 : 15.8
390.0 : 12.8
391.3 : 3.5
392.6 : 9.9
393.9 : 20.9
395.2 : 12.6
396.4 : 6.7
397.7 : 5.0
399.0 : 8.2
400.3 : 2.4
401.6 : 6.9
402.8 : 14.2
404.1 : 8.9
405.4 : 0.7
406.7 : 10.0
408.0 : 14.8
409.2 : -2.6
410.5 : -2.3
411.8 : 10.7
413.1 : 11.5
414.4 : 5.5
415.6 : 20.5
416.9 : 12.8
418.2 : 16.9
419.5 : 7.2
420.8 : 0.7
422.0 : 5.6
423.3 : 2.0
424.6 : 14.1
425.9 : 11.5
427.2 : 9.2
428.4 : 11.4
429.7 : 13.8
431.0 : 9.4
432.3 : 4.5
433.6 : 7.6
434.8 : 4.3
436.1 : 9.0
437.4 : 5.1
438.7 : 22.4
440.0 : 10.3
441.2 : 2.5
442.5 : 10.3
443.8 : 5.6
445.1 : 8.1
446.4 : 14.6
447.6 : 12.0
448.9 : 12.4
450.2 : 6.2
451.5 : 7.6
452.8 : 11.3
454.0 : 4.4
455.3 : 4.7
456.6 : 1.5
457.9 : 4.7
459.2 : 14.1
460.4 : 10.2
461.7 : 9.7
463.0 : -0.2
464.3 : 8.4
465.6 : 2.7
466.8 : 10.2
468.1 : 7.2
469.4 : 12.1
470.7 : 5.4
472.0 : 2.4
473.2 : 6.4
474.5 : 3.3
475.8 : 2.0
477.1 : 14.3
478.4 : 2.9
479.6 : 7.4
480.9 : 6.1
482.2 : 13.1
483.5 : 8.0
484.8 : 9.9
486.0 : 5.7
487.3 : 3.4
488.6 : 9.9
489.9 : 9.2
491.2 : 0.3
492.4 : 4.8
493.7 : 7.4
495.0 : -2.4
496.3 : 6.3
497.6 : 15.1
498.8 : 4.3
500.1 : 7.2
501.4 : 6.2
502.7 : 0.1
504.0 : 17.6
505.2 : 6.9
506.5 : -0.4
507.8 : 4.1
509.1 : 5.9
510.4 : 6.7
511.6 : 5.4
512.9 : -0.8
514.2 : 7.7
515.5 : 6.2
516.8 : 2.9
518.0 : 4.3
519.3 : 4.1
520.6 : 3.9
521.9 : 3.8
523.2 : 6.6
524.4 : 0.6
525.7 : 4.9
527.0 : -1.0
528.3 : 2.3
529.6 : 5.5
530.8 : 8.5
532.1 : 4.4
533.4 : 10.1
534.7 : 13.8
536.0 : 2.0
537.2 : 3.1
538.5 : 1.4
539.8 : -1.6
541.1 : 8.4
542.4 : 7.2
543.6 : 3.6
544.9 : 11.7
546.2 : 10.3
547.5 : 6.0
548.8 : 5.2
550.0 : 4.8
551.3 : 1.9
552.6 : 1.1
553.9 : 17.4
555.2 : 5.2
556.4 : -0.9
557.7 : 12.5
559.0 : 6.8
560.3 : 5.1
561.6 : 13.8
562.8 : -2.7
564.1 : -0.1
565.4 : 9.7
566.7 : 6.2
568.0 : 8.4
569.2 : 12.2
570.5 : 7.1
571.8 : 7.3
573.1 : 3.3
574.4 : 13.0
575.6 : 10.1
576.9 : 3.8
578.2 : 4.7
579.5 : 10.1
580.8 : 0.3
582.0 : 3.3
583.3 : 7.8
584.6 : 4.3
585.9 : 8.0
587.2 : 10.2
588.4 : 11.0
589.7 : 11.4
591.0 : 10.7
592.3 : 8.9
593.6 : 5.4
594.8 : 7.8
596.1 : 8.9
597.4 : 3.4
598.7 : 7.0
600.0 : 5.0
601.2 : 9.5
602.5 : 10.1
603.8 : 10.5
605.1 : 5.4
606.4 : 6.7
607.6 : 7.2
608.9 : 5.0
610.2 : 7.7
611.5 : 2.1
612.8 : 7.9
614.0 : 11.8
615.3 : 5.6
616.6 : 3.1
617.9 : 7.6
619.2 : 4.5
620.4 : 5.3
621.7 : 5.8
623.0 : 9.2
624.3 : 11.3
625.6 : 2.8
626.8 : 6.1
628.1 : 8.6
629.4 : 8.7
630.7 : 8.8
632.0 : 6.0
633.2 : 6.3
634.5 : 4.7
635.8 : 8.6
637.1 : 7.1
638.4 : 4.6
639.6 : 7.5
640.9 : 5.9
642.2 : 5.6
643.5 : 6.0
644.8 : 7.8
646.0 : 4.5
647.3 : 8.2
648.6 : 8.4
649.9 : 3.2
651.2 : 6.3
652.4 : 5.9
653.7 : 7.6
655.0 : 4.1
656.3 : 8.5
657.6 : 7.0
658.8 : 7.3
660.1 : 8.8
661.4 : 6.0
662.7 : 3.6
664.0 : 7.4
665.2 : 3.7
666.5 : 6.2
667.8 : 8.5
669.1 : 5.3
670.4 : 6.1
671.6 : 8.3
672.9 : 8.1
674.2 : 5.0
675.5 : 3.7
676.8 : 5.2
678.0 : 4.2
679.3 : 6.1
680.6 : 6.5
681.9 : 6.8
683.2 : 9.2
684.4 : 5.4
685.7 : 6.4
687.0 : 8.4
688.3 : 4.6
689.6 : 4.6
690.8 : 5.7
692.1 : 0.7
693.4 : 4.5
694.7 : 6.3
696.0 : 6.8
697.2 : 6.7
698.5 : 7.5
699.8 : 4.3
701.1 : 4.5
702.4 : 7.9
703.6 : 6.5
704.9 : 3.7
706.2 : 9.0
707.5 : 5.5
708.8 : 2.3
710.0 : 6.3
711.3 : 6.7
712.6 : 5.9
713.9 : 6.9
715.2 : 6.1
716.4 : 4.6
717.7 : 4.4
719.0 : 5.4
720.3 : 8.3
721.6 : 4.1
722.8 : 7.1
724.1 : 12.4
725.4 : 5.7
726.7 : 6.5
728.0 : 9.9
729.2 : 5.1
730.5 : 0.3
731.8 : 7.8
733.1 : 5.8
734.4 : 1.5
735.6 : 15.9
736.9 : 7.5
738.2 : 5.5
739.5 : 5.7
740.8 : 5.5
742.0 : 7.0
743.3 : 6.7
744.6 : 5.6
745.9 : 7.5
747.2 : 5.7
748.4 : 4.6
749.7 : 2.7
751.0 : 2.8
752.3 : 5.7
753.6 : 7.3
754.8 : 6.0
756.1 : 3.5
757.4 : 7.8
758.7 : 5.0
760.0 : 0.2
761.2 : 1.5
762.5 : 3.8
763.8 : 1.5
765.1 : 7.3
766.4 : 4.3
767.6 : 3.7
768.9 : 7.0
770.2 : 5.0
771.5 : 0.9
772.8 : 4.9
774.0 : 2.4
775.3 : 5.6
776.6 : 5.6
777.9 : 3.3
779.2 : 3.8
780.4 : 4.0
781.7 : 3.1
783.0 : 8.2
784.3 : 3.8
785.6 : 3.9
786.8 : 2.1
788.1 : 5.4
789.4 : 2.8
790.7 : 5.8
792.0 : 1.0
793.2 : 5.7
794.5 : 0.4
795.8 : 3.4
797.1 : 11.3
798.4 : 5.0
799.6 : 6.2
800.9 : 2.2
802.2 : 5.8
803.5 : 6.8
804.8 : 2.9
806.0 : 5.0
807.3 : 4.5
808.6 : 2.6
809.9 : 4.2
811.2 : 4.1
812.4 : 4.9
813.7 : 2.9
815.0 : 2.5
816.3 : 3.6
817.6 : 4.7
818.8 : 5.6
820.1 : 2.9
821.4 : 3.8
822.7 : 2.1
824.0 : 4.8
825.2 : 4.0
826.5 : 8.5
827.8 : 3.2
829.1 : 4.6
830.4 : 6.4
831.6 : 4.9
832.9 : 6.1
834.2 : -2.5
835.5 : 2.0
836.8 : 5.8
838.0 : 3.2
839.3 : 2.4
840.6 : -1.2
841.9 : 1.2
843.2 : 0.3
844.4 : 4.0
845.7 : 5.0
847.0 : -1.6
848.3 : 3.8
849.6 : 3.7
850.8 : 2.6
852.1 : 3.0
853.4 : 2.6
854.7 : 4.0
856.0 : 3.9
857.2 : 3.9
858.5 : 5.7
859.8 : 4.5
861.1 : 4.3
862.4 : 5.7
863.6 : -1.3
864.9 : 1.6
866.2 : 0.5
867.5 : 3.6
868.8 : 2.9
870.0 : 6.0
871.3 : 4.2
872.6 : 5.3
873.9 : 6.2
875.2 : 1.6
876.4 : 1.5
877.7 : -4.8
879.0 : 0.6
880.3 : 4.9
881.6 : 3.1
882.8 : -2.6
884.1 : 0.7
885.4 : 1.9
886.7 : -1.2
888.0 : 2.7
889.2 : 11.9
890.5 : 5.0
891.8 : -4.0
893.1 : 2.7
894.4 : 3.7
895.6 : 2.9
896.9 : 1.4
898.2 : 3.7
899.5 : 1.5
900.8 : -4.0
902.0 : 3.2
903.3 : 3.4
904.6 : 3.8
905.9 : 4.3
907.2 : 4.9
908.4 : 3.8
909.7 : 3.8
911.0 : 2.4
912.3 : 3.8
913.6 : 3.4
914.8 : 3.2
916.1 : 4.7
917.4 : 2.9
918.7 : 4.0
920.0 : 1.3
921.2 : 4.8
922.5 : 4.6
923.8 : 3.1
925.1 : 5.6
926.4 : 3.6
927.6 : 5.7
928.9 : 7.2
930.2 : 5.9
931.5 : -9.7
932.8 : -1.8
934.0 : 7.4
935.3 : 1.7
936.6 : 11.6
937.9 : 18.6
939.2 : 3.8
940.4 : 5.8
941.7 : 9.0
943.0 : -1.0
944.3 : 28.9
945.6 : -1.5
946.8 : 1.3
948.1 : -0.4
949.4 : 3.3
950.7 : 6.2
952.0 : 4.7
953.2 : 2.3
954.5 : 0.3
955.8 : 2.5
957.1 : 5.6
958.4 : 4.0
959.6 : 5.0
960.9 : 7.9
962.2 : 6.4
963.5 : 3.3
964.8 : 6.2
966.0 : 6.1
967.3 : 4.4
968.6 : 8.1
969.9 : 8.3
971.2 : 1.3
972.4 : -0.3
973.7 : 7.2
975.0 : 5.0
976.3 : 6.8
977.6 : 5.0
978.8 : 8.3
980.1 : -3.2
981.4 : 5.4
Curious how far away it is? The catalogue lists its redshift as 0.121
